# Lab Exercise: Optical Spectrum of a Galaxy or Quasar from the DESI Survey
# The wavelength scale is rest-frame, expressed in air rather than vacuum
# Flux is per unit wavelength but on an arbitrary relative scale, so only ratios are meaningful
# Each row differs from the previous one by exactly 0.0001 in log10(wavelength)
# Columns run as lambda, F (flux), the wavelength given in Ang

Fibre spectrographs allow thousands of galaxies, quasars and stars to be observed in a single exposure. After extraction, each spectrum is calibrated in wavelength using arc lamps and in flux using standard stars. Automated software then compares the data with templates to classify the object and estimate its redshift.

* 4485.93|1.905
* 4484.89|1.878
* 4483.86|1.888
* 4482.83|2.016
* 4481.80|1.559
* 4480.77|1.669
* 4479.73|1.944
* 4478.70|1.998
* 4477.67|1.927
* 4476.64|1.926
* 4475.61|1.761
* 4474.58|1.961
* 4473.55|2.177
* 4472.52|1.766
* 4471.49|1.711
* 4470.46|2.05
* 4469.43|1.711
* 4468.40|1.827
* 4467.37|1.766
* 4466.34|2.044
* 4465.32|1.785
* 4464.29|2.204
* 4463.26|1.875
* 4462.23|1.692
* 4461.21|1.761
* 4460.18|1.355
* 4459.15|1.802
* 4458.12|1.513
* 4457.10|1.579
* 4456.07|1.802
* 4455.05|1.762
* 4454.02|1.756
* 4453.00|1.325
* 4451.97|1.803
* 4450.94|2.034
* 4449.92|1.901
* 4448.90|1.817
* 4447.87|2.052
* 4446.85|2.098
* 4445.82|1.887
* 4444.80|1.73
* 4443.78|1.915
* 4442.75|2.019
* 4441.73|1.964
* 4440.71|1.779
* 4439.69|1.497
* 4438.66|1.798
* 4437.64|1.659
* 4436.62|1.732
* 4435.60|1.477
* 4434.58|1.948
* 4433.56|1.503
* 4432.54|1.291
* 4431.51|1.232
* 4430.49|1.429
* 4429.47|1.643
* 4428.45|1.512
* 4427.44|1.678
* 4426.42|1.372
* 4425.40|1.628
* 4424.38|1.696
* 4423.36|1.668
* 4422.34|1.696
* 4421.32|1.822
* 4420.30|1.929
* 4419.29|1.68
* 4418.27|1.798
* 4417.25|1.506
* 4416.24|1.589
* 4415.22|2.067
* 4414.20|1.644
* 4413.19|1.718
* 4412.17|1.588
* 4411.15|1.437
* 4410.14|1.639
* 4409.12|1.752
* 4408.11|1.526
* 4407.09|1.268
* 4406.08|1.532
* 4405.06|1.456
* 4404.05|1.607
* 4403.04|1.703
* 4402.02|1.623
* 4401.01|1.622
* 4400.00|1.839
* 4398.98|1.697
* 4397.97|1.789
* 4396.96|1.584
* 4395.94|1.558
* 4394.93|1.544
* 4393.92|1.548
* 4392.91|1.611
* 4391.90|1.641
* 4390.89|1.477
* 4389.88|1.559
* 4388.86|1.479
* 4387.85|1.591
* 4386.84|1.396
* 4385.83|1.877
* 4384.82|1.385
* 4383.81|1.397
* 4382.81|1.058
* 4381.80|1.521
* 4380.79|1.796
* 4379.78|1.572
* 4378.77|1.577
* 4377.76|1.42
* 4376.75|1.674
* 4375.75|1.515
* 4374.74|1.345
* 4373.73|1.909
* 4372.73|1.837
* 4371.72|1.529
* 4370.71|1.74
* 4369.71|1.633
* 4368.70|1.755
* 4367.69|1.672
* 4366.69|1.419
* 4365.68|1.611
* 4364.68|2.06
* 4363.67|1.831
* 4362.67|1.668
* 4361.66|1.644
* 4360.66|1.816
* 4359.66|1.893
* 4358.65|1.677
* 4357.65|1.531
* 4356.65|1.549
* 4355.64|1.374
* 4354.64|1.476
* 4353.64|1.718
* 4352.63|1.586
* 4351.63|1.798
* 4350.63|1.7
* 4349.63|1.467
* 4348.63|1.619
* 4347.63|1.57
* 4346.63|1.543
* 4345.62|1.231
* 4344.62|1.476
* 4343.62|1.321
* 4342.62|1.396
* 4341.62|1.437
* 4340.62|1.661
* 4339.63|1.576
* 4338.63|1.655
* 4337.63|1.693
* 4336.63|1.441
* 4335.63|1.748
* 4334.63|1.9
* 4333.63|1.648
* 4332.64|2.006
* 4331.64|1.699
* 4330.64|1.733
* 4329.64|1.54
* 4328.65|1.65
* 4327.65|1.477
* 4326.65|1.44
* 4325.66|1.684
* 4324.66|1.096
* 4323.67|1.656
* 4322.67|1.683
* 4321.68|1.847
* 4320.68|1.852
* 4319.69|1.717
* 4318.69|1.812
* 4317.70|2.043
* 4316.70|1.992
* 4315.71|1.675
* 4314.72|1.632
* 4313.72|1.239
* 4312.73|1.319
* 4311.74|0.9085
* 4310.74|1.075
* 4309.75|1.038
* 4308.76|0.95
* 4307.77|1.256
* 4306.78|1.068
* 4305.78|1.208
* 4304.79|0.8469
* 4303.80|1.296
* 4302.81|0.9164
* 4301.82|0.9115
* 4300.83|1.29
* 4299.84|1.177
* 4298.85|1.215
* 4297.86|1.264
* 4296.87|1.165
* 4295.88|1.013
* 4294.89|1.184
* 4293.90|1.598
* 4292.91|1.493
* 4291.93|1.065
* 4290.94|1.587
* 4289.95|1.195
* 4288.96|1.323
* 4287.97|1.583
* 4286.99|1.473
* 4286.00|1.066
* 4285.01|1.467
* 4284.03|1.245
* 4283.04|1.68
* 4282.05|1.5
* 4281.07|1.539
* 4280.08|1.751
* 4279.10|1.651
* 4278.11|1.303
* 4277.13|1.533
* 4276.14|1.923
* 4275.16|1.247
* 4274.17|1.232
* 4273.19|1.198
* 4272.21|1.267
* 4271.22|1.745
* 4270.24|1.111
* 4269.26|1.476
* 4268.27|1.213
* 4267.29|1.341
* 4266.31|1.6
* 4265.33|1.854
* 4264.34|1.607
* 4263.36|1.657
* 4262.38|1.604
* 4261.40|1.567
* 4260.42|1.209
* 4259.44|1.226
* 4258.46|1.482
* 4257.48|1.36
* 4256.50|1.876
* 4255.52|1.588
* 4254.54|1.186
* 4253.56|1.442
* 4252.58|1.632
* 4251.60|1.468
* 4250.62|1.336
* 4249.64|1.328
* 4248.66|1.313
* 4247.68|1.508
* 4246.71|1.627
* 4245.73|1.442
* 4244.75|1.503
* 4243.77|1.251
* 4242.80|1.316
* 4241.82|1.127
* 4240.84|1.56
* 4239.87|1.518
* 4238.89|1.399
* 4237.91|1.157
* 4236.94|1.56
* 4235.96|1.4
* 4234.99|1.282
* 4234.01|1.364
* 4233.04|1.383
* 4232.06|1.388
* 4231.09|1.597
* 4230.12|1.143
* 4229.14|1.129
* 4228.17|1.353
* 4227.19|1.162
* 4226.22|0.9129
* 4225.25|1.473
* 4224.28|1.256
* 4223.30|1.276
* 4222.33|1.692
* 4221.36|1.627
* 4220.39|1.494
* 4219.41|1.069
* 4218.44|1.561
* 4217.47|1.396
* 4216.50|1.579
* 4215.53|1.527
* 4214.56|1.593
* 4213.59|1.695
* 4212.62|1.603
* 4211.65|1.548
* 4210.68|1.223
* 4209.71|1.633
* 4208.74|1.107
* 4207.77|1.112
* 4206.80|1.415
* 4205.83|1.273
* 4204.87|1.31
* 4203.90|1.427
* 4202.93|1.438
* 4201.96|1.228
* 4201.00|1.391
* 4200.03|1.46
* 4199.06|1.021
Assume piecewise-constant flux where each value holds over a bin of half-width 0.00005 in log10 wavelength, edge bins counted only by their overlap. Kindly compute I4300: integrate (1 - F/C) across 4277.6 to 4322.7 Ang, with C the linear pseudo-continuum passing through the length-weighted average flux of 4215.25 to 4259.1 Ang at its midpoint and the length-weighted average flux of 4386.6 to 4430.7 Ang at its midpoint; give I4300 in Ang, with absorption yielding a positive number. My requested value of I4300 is 3.4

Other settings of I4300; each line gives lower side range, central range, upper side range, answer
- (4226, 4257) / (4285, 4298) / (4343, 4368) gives 1.5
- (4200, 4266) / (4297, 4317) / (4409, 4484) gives 4.3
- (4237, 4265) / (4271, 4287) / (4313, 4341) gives 0.7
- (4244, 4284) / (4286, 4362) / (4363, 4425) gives 3.6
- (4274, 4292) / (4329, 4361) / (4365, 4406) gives -1.5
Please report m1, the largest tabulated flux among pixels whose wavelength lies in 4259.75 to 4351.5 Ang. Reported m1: 2.043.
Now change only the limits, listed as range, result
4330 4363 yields 2.006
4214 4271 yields 1.876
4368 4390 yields 1.909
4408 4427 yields 2.067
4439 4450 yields 2.098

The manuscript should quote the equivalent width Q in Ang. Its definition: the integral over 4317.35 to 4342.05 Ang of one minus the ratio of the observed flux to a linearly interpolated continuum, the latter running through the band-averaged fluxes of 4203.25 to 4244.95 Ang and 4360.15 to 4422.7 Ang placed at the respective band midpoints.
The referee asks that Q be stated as -2.11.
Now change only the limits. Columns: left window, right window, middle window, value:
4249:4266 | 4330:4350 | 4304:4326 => 1.8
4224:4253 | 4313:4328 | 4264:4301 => 2.8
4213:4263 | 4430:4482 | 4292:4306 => 3.1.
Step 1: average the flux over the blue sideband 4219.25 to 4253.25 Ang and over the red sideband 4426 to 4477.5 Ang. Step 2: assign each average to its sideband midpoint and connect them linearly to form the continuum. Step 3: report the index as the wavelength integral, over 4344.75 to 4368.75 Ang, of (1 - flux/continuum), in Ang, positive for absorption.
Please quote -0.61 Ang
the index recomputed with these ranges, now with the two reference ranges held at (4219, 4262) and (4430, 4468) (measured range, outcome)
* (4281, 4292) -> 0.49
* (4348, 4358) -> -0.01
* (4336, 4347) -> 0.46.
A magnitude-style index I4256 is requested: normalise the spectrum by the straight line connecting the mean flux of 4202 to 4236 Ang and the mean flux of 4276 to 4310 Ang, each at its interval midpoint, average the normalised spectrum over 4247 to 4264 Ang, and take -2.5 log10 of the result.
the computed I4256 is -0.092 mag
